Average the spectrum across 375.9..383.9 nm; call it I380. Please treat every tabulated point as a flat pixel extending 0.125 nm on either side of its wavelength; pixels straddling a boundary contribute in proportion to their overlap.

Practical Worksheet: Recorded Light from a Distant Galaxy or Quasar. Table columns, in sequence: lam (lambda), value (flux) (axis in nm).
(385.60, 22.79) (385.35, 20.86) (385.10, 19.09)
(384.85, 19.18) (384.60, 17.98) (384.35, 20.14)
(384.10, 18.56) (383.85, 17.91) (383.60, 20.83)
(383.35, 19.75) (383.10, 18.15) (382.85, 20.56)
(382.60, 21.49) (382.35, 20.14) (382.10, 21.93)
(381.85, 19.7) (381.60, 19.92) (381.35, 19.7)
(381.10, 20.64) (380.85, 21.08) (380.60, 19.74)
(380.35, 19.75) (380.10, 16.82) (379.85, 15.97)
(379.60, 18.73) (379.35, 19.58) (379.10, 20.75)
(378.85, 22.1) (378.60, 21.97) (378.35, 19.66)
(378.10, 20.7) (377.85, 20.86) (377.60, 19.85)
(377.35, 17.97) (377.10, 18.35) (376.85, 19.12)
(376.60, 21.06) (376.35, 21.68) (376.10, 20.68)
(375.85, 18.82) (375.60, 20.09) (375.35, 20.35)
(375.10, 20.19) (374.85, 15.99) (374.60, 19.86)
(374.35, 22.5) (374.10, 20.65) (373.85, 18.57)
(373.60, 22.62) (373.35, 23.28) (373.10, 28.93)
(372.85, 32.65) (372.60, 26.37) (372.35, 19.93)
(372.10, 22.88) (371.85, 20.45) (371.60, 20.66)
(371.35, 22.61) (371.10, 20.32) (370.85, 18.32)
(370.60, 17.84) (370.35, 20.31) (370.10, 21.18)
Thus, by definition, 19.9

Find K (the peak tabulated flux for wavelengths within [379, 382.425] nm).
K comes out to 21.93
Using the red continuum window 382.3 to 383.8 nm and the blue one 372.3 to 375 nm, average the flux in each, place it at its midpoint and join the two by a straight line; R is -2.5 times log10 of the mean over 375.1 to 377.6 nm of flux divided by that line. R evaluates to 0.118 mag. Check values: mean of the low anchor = 22.9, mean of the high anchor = 20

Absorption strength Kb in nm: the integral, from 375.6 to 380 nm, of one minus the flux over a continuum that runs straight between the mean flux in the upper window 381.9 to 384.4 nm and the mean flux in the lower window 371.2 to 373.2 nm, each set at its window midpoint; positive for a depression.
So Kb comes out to 0.43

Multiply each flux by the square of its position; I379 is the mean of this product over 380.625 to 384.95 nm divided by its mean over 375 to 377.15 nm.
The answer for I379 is 1.02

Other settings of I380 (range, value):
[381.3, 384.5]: 19.9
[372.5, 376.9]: 21.9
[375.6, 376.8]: 20.4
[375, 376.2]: 20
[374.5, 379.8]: 19.9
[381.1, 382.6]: 20.4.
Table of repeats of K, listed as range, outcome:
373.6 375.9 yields 22.62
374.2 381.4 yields 22.5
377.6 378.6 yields 21.97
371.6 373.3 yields 32.65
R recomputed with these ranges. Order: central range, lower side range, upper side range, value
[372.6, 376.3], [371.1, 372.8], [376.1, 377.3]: -0.037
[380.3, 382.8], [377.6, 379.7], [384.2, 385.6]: -0.015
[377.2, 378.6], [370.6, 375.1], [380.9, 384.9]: 0.049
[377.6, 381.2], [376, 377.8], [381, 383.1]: 0.012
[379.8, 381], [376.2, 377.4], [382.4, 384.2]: 0.046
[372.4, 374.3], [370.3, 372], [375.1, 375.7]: -0.209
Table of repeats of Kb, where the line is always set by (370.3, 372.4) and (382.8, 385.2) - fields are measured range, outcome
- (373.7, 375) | 0.03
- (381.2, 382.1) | -0.03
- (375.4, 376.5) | -0.02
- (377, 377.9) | 0.03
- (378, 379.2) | -0.08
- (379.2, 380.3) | 0.09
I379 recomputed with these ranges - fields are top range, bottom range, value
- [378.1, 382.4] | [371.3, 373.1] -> 0.86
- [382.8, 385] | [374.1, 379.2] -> 0.99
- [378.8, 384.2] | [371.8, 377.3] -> 0.95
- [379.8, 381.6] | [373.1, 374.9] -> 0.94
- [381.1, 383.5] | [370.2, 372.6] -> 1.03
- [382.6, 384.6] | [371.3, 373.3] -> 0.85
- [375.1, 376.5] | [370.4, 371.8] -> 1.04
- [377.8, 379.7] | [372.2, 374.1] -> 0.87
